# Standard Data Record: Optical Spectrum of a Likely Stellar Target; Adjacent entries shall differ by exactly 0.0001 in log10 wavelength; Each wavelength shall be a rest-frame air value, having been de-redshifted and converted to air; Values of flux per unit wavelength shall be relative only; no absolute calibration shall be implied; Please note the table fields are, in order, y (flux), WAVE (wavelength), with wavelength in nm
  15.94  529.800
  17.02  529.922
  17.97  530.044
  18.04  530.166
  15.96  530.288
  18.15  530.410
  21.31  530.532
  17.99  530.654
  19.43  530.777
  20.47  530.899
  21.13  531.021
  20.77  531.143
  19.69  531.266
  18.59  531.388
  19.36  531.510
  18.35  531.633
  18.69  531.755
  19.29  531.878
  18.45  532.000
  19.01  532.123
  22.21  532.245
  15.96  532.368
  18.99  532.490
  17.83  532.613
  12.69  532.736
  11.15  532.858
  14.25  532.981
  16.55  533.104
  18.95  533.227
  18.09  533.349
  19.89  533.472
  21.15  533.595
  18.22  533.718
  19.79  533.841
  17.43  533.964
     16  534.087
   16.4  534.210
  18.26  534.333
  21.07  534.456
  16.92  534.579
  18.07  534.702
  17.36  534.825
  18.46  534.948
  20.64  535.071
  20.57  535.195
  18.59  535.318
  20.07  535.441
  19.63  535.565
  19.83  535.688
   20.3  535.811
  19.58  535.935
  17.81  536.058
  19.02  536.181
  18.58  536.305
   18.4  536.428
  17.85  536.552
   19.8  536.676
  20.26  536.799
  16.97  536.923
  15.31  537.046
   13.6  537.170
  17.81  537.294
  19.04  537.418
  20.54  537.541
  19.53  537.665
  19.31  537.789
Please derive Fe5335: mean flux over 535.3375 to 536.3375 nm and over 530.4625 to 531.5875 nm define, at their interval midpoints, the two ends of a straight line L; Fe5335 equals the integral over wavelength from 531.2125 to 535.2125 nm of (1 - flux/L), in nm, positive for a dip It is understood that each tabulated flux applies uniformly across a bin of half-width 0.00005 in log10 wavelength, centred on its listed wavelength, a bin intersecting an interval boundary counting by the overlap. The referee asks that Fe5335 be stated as 0.306 nm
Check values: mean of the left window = 19.8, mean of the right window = 19.3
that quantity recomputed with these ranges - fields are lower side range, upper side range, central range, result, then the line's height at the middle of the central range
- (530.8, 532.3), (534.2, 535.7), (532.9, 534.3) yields 0.105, 19.2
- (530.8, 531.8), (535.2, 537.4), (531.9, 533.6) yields 0.166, 19.3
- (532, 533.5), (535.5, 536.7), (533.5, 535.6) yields -0.069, 18.2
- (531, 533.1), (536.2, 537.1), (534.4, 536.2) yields -0.105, 18.1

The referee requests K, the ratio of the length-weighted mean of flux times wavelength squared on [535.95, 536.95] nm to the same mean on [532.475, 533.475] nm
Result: 1.17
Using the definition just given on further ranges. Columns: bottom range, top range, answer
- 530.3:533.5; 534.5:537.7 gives 1.03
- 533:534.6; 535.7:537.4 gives 1.00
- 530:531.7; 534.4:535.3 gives 1.01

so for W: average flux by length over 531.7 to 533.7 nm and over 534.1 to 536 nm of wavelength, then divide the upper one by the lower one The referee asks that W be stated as 1.07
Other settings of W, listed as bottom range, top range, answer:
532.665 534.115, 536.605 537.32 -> 1.01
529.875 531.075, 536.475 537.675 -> 0.96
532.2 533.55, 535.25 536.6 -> 1.13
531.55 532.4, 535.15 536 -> 1.04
